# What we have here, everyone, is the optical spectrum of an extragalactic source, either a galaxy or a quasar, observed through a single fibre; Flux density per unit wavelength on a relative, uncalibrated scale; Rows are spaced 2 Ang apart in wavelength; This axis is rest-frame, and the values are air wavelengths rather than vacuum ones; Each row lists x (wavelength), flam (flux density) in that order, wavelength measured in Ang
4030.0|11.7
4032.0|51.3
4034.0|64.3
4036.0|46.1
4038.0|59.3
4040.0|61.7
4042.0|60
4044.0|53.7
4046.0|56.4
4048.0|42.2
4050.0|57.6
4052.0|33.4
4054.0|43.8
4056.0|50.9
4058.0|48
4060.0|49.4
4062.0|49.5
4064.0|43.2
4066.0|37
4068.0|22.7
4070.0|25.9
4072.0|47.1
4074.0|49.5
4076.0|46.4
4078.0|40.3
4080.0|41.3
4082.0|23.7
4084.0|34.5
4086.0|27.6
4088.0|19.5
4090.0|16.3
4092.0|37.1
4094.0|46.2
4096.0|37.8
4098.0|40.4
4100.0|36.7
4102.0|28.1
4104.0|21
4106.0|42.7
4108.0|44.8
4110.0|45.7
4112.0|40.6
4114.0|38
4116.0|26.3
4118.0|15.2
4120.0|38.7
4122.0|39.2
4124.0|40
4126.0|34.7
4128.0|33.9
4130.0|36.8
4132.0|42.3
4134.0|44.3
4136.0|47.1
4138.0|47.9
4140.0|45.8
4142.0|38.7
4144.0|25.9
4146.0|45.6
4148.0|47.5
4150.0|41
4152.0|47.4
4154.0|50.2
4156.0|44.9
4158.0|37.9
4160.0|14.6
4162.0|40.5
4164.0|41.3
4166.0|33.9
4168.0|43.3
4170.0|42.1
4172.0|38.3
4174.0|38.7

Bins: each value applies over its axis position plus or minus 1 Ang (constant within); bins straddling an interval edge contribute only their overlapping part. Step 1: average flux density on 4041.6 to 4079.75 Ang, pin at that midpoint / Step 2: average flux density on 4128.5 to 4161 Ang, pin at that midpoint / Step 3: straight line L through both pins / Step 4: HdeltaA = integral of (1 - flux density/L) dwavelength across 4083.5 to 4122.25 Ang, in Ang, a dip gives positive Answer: 8.3 Ang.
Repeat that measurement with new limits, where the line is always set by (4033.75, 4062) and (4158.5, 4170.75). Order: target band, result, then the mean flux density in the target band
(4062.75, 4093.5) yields 8.5 Ang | 34.5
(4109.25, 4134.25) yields 3.2 Ang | 36.3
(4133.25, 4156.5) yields -3.2 Ang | 43.8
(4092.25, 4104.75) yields 2.6 Ang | 35.4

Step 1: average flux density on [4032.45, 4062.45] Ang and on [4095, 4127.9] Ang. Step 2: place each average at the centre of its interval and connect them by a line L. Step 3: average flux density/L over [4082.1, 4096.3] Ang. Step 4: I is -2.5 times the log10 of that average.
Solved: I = 0.322 mag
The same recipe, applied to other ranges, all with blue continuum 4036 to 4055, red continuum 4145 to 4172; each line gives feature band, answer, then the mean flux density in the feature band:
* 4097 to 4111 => 0.234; 37.1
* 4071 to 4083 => 0.176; 41.4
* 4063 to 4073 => 0.371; 35.2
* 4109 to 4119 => 0.334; 33.2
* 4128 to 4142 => 0.001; 42.9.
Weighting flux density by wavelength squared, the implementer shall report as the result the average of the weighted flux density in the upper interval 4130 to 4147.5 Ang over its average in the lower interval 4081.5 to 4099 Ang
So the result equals 1.36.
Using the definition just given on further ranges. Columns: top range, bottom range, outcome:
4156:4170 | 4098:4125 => 1.06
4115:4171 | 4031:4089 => 0.91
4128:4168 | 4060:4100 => 1.15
